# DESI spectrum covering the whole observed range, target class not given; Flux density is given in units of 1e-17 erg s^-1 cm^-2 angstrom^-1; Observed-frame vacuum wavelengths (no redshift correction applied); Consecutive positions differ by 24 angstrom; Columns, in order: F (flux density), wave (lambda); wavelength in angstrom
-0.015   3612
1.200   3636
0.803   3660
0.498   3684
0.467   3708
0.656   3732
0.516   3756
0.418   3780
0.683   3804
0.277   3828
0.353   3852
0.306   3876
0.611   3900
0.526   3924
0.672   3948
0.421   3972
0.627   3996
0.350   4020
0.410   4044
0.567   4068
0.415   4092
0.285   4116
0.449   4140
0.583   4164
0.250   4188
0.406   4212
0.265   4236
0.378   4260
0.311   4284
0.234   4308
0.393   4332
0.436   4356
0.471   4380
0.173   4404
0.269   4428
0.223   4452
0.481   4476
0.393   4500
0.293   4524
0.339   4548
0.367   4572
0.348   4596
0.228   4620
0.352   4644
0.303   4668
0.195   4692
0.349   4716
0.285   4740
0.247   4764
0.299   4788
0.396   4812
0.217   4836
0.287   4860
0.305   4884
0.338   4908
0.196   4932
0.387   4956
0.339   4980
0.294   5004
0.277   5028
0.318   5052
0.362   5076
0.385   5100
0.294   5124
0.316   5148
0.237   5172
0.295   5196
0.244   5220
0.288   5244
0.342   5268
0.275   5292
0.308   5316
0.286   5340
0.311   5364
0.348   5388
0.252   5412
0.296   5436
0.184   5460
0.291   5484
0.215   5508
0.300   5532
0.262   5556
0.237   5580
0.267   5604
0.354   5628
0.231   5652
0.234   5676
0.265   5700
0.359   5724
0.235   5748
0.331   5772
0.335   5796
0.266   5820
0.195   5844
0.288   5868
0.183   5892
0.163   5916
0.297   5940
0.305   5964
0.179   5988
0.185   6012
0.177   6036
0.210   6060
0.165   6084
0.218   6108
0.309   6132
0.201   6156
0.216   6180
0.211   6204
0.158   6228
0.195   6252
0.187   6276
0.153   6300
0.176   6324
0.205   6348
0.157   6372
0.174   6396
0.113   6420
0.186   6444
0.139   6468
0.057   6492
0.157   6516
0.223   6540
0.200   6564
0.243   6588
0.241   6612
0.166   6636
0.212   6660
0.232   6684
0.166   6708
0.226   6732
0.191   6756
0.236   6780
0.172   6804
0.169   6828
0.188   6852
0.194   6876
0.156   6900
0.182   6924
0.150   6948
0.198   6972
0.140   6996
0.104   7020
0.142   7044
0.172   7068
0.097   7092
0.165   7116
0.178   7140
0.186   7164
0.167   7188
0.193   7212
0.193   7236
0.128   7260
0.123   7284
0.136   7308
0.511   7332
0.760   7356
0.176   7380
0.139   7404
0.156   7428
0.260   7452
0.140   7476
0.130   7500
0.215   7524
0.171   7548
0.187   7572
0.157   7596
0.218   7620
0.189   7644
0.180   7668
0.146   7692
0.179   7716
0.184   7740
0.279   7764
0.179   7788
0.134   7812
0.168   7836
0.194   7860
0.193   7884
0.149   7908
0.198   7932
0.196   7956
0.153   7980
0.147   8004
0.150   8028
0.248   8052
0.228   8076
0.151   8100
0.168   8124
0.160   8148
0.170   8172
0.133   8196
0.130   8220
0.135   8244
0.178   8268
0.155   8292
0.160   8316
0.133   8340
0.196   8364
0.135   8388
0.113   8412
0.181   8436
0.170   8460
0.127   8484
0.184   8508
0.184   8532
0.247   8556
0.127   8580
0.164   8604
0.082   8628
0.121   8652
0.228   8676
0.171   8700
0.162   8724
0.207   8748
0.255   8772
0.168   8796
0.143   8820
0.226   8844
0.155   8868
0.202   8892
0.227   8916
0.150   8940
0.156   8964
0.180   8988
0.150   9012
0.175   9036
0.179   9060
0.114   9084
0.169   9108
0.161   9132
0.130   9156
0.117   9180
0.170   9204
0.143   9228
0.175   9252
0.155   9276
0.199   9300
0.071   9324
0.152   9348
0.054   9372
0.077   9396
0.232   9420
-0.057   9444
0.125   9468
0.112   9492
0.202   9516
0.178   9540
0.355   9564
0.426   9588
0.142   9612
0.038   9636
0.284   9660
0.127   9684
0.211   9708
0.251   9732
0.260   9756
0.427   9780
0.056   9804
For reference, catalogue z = 0.97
